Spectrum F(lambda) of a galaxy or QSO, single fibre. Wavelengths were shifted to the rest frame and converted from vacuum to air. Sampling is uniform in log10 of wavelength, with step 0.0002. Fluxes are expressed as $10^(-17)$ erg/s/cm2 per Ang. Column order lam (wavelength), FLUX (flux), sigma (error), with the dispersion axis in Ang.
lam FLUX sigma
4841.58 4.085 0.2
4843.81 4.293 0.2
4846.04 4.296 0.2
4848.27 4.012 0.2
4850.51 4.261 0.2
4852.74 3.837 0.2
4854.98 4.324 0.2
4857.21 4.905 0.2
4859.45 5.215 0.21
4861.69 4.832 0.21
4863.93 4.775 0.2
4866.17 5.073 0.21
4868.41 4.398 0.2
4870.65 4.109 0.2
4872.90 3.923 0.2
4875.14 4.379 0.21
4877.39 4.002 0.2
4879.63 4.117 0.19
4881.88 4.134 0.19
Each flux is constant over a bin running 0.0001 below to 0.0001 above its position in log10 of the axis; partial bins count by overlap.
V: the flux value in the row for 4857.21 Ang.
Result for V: 4.905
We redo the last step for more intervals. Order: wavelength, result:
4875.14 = 4.379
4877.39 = 4.002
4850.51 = 4.261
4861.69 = 4.832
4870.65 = 4.109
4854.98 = 4.324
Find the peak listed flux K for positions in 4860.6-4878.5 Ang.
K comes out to 5.073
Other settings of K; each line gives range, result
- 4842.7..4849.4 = 4.296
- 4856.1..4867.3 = 5.215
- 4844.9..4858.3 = 4.905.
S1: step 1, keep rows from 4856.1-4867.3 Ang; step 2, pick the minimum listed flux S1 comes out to 4.775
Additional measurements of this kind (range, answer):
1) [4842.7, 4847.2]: 4.293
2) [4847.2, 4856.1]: 3.837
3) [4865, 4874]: 3.923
